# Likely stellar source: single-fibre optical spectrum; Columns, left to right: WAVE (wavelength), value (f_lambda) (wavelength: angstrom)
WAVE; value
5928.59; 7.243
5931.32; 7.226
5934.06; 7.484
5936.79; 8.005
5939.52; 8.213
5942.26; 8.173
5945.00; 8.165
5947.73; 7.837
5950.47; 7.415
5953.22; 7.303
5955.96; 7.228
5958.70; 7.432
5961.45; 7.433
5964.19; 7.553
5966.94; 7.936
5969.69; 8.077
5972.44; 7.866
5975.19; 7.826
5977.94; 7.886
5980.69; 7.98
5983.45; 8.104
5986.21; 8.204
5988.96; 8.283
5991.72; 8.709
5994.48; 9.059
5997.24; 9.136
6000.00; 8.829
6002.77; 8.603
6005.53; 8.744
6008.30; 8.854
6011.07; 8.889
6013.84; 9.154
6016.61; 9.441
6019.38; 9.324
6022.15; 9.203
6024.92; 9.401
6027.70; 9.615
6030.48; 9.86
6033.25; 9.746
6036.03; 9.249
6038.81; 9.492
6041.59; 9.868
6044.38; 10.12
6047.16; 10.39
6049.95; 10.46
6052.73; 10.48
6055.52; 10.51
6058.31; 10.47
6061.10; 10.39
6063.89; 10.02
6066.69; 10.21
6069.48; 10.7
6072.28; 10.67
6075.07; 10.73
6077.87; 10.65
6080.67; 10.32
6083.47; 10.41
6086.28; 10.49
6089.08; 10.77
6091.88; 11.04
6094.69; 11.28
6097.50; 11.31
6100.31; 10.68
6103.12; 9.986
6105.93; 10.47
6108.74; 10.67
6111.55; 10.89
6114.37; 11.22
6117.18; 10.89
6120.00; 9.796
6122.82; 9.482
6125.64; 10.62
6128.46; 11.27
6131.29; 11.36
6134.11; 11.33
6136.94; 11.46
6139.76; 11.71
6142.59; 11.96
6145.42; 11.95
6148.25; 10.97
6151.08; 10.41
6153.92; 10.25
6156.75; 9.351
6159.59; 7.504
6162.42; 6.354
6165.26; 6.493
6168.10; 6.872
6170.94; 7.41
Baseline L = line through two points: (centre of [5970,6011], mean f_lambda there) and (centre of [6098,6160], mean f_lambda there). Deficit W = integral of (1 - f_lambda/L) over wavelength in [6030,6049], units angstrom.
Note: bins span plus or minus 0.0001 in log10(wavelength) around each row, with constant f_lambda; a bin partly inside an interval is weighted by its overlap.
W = -1.2 angstrom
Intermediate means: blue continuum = 8.44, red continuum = 10.7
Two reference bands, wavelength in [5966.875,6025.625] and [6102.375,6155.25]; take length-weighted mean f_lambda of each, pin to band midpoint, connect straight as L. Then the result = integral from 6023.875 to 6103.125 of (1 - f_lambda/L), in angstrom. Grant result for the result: -4.5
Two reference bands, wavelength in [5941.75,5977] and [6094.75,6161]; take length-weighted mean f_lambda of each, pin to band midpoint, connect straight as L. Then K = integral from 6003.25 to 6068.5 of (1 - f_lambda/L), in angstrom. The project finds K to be -4.8 angstrom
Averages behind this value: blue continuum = 7.7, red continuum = 10.7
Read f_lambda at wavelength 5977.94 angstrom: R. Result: 7.886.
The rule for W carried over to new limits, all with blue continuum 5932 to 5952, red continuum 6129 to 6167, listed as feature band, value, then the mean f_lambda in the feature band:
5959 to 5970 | 0.57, 7.68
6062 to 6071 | -1.09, 10.3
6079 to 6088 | -0.99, 10.4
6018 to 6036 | -1.48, 9.51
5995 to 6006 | -0.46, 8.85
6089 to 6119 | -3.80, 10.8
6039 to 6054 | -2.02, 10.2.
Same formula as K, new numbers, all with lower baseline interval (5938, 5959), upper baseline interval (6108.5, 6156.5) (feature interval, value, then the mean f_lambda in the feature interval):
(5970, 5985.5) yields 0.5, 7.95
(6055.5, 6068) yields -0.8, 10.3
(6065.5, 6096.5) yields -2.0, 10.7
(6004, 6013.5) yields -0.1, 8.86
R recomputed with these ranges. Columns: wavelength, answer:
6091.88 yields 11.04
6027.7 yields 9.615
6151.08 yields 10.41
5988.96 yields 8.283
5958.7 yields 7.432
